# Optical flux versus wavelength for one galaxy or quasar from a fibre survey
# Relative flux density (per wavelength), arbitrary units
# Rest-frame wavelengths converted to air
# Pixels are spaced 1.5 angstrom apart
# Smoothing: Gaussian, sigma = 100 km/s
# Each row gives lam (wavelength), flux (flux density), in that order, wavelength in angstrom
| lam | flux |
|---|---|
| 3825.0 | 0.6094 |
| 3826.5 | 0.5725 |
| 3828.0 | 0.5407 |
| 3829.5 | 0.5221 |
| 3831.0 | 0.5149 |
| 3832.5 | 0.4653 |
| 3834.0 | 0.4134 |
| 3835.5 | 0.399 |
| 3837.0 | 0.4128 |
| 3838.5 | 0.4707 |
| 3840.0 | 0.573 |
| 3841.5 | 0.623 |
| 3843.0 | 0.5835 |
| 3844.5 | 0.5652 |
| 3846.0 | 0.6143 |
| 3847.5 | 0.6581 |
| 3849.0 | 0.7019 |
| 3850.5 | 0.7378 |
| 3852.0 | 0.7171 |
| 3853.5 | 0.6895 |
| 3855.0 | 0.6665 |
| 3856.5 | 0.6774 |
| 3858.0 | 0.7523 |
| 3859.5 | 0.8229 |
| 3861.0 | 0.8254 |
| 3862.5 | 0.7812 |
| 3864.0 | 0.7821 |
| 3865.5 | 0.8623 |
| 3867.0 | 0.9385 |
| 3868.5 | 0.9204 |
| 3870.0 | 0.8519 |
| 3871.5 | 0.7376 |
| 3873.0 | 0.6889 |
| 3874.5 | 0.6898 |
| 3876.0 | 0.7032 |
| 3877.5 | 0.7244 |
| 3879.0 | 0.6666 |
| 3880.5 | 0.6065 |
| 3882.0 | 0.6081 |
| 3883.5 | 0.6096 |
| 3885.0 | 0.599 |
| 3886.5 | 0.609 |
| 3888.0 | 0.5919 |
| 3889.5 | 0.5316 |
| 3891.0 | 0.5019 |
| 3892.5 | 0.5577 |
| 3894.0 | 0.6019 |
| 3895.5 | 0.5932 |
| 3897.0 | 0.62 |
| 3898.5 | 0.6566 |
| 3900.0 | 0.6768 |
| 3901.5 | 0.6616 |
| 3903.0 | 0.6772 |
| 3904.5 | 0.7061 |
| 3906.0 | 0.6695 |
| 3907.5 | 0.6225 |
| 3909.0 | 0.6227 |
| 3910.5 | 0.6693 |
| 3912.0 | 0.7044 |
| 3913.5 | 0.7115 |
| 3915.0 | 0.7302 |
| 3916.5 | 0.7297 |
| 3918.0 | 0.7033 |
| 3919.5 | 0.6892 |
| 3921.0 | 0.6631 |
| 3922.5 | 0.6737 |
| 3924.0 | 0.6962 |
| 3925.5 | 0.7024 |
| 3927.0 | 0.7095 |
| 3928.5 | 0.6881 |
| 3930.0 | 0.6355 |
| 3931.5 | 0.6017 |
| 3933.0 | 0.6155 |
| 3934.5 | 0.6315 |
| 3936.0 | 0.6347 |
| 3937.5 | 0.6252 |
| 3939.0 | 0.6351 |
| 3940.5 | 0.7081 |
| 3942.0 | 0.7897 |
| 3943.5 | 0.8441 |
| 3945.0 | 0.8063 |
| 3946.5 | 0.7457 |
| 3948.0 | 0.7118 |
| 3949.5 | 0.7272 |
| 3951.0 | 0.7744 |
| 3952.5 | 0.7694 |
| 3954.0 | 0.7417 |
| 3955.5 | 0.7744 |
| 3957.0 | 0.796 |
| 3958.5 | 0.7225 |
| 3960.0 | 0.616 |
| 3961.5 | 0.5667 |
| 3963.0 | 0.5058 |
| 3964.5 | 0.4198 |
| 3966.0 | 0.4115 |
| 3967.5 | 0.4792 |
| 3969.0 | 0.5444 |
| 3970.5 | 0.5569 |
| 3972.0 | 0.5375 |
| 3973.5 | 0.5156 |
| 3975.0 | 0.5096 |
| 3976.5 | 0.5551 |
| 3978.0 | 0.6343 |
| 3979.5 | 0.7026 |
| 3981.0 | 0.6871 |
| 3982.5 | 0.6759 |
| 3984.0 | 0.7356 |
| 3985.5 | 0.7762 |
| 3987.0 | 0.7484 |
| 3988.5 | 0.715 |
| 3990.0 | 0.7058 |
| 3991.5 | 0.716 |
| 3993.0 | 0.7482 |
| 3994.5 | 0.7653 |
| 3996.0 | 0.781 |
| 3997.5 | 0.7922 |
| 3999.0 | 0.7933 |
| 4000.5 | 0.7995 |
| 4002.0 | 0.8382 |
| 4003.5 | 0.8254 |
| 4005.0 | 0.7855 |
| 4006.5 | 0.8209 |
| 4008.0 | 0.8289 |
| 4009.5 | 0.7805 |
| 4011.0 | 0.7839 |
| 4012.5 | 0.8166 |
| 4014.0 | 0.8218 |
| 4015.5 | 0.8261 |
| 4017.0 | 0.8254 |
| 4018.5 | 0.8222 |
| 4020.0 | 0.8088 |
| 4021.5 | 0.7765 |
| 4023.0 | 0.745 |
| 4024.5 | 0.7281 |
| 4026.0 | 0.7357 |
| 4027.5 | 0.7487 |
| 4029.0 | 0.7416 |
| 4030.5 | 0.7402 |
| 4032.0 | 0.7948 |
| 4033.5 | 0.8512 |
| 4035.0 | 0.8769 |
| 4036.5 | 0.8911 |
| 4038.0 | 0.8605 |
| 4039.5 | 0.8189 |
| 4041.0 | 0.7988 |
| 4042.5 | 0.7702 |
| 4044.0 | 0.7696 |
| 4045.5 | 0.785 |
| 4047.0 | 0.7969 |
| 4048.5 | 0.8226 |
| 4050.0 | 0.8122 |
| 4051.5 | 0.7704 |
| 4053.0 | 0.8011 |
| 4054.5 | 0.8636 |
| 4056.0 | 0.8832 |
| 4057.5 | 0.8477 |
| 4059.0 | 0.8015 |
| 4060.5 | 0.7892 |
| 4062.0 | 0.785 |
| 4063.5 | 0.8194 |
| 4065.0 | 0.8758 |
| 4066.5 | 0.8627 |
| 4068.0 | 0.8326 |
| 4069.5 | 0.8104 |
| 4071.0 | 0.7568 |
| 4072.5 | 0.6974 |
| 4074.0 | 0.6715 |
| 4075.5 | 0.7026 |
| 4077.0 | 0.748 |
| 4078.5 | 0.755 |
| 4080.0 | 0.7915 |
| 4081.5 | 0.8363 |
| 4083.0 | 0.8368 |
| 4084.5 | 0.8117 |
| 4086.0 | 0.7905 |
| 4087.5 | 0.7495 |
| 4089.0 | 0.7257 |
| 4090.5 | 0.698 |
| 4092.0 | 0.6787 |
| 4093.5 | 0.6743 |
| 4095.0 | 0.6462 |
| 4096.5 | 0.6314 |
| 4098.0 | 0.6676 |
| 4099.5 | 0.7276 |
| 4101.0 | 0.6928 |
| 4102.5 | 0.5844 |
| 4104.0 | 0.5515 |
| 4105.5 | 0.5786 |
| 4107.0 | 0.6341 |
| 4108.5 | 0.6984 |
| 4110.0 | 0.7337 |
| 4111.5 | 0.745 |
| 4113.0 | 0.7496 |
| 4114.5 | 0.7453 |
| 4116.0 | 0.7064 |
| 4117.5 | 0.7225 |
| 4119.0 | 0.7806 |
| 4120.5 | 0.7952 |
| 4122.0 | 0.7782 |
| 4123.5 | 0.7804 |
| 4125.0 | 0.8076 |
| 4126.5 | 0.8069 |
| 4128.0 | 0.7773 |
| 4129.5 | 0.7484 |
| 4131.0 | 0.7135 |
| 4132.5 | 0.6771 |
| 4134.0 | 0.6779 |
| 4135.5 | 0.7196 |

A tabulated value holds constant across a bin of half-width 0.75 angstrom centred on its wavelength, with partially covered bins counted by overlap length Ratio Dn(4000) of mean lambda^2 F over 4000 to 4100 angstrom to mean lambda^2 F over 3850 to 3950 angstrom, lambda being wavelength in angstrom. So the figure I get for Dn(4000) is 1.2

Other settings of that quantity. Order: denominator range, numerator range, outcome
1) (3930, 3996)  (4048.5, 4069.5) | 1.31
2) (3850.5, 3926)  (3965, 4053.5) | 1.15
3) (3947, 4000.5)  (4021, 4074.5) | 1.25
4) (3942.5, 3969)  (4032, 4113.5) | 1.21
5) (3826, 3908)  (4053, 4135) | 1.29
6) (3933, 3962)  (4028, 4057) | 1.19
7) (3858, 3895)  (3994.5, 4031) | 1.21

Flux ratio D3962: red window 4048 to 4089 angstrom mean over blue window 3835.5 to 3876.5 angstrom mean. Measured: 1.1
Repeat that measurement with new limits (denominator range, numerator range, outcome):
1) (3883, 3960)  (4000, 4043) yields 1.19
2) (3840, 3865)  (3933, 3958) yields 1.04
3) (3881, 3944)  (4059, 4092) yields 1.19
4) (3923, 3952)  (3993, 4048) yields 1.14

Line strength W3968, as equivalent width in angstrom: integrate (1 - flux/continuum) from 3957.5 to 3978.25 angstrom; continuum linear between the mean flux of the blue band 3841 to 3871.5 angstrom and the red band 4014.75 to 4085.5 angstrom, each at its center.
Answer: 6.2 angstrom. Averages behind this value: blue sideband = 0.739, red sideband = 0.798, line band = 0.542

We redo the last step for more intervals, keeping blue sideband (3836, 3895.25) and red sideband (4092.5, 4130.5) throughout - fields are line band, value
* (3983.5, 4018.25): -4.6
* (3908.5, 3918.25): -0.3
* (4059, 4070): -1.9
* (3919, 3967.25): 0.7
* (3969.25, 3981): 1.9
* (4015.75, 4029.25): -1.5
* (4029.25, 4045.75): -2.7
